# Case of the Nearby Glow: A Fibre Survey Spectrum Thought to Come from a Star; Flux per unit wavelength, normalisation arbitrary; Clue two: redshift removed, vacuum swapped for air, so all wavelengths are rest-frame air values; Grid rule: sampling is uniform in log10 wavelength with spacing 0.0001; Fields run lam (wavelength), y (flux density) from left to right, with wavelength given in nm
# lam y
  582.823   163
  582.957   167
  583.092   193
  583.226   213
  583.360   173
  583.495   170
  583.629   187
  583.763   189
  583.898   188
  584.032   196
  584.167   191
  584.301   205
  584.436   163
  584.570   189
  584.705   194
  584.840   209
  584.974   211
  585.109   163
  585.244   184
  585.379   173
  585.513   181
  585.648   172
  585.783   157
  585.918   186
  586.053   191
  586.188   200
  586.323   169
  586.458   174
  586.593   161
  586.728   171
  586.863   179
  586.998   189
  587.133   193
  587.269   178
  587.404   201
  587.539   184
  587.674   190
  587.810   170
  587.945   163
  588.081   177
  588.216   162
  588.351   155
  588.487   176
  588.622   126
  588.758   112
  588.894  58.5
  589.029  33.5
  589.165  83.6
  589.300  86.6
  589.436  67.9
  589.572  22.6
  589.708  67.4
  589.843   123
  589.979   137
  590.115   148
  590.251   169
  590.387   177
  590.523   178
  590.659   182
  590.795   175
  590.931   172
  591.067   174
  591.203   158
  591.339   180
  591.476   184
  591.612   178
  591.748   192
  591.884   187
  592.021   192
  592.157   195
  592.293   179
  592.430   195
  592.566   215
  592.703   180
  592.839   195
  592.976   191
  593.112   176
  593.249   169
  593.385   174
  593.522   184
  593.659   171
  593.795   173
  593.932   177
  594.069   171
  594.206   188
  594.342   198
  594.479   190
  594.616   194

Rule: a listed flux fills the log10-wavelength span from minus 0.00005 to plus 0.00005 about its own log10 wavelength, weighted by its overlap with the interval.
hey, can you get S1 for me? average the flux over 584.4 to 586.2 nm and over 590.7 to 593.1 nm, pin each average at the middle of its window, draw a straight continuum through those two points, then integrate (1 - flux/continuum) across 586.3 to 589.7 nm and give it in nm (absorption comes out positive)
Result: 0.78 nm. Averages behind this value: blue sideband 184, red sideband 185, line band 142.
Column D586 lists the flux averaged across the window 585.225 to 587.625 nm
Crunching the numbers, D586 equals 180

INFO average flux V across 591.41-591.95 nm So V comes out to 185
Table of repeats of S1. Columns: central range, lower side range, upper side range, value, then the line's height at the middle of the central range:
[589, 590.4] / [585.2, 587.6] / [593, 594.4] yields 0.62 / 179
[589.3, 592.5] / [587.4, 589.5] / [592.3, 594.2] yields 0.06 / 158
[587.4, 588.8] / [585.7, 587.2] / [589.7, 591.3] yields 0.05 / 171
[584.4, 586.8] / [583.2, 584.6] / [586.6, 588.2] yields 0.04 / 184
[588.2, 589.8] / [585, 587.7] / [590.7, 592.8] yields 0.77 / 182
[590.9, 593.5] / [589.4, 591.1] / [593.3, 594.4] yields -0.38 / 161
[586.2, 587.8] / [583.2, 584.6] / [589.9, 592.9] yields 0.02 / 184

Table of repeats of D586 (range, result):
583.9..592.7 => 164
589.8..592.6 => 176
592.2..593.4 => 187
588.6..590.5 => 102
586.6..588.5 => 177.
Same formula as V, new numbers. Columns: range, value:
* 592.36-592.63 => 205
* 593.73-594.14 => 173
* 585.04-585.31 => 173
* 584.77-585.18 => 194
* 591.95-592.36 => 189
